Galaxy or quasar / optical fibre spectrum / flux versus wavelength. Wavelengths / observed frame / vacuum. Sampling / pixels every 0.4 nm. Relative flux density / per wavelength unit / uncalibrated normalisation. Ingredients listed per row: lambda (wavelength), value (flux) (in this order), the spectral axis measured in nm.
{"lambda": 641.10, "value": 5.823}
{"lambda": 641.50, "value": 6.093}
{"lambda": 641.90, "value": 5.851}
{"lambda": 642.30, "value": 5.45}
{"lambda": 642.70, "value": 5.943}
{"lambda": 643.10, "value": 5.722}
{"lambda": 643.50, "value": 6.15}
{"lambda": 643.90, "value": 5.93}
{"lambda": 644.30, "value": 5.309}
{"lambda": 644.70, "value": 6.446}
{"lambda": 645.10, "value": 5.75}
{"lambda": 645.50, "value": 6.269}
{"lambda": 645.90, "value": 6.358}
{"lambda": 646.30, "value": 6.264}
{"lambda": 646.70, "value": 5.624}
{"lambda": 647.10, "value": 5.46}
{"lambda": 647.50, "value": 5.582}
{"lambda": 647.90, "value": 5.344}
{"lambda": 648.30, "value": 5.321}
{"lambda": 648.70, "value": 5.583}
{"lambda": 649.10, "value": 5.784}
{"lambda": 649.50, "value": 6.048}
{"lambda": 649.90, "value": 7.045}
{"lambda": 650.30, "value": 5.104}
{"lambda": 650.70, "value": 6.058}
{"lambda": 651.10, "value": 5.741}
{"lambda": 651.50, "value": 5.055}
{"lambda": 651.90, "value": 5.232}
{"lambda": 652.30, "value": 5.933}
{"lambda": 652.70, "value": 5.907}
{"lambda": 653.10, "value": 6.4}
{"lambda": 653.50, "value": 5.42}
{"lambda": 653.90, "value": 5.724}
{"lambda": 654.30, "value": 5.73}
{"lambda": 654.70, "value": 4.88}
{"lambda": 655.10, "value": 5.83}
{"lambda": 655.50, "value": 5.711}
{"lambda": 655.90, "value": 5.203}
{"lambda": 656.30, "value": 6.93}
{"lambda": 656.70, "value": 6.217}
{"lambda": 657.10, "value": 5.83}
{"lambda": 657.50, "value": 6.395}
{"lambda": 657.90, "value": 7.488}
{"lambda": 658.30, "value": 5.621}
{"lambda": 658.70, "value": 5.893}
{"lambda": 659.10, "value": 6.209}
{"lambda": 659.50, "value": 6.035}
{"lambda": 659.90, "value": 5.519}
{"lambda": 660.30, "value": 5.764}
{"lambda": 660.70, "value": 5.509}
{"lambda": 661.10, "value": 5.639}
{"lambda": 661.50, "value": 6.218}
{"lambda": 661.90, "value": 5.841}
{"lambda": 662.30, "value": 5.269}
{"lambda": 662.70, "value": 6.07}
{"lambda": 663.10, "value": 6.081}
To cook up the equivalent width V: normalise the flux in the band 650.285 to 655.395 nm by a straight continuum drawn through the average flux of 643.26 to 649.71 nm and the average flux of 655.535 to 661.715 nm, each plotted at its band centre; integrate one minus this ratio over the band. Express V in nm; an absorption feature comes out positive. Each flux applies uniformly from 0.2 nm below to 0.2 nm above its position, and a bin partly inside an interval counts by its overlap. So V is 0.252 nm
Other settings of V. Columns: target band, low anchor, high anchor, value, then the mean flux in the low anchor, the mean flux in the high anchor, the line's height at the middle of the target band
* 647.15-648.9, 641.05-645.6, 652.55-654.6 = 0.115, 5.89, 5.79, 5.84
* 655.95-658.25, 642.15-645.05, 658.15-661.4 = -0.246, 5.85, 5.79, 5.8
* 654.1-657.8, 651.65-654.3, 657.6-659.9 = 0.050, 5.75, 6.19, 5.98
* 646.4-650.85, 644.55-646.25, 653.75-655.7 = 0.186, 6.2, 5.57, 5.99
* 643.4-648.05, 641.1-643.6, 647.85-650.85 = -0.035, 5.85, 5.8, 5.83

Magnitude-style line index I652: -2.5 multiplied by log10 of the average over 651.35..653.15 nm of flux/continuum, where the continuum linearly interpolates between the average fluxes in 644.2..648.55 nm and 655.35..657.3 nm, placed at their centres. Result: 0.05 mag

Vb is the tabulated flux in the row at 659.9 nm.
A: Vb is 5.519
